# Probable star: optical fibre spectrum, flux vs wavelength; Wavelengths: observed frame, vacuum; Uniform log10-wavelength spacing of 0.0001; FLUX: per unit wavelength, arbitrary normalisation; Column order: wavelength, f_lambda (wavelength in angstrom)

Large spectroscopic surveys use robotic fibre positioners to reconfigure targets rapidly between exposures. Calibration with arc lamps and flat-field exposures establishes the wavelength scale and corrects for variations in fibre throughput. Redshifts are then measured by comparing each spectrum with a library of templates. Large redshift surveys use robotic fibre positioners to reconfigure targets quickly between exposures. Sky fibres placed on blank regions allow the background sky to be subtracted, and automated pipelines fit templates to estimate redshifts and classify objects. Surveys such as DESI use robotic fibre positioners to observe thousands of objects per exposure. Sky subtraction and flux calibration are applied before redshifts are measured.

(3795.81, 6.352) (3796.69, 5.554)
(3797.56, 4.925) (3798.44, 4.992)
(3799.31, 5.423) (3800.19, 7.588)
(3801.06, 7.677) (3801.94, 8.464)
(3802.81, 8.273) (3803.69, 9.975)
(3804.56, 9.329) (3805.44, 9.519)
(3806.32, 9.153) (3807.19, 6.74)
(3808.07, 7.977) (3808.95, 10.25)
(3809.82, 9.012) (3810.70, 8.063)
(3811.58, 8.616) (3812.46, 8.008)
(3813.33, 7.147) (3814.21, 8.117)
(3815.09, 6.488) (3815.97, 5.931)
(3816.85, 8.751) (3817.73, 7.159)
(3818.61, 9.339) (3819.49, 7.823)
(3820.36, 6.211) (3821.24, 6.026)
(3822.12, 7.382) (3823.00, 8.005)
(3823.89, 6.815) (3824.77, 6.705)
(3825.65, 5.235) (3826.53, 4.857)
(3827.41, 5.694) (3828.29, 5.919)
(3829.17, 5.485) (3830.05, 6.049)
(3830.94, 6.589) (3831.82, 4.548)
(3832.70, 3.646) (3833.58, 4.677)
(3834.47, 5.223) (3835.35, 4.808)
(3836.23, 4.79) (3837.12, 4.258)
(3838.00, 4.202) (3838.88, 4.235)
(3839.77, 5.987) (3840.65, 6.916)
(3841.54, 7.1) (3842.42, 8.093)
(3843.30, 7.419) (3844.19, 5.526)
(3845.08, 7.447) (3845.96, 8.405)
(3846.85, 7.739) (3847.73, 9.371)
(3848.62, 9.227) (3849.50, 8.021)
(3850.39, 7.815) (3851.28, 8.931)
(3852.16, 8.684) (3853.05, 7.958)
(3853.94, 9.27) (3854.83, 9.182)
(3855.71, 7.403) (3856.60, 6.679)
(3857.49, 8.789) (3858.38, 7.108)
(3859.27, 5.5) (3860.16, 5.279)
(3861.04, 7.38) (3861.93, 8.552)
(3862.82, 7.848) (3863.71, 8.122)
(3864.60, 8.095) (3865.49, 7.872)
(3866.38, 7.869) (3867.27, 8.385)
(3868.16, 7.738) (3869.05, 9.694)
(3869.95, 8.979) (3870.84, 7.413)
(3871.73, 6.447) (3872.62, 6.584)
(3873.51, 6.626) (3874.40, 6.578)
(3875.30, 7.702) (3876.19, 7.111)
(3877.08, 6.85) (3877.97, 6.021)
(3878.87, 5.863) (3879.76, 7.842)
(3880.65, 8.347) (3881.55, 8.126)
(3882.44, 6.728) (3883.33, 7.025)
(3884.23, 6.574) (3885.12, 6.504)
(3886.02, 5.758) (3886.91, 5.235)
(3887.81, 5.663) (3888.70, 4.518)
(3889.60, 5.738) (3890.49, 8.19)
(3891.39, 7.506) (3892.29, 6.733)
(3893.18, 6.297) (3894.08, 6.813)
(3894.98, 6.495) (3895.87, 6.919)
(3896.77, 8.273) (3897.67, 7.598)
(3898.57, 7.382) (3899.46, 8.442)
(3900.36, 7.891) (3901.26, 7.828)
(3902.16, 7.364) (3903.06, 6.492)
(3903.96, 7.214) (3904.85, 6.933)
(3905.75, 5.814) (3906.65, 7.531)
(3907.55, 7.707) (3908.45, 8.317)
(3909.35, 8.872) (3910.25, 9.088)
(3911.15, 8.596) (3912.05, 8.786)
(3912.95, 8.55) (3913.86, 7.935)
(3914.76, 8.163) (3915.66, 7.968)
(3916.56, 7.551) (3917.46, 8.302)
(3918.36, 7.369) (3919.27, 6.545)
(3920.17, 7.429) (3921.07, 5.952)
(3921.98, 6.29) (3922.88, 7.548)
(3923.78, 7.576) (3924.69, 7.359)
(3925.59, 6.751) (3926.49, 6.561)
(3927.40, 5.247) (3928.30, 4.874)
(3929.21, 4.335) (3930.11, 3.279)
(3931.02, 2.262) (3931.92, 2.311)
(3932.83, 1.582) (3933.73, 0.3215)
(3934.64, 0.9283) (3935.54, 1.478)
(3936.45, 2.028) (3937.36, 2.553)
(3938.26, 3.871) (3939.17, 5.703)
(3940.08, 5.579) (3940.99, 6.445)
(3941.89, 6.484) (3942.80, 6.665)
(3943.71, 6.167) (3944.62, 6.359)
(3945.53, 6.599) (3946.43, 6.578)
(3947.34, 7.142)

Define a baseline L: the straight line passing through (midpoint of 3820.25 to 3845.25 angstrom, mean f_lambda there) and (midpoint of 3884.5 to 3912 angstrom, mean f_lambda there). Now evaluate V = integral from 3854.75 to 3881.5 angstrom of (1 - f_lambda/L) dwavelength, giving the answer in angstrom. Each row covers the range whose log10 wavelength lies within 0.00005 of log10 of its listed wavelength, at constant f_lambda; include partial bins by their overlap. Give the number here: -3.7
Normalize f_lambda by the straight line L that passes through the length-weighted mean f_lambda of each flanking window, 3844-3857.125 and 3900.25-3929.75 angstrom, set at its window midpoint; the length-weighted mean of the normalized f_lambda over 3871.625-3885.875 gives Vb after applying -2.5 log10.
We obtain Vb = 0.13 mag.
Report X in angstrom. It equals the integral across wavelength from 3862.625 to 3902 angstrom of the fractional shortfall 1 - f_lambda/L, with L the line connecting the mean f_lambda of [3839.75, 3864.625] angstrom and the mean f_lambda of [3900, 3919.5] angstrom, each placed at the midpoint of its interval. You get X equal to 2.9 angstrom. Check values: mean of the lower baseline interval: 7.74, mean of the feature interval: 7.18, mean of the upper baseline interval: 7.78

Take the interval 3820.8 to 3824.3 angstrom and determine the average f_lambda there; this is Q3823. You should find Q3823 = 7.04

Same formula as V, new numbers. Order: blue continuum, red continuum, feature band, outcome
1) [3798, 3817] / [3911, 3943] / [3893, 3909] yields -3.3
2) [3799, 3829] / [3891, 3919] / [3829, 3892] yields 5.3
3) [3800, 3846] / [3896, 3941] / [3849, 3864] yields -2.5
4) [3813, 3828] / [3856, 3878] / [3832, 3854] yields 1.4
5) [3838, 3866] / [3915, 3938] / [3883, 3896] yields -0.2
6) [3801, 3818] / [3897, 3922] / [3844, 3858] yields -0.3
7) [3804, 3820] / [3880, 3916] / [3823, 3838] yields 4.9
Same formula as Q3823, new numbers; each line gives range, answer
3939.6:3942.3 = 6.16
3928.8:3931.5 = 3.27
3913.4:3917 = 7.9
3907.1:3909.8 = 8.3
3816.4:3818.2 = 7.95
